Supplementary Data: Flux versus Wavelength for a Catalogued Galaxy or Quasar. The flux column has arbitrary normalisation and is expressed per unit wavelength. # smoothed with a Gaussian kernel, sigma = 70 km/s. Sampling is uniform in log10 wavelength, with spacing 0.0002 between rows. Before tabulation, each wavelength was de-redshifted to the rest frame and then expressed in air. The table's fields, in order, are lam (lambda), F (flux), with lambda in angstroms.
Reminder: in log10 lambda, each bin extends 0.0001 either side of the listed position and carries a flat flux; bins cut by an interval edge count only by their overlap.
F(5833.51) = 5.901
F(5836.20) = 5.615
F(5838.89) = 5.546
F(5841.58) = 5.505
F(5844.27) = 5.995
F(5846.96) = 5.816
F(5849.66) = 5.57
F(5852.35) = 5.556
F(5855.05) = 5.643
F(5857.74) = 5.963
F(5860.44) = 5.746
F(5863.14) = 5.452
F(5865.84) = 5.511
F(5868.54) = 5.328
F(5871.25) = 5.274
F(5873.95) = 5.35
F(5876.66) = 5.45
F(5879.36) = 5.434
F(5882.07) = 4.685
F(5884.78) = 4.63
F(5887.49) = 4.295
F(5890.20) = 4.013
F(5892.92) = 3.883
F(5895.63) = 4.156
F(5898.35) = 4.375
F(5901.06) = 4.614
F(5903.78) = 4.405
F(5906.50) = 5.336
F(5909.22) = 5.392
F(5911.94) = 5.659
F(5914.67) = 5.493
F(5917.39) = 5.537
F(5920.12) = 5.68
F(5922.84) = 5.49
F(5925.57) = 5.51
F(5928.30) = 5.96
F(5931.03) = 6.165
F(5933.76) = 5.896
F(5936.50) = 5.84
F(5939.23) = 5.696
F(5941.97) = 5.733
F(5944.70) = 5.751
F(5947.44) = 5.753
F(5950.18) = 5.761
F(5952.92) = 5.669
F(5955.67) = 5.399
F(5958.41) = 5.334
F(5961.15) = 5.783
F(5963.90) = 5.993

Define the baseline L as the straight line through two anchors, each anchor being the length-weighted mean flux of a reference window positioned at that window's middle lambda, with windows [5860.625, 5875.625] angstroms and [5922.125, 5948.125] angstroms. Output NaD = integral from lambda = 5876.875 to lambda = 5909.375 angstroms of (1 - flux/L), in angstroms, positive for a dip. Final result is 5.6 angstroms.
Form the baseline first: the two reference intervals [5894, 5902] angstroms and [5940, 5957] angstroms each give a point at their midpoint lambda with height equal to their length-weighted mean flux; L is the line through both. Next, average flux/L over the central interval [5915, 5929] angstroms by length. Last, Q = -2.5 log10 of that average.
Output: -0.13 mag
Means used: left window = 4.36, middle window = 5.61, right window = 5.68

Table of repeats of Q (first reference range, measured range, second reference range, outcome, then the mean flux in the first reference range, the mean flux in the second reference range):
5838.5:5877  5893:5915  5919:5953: 0.176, 5.58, 5.77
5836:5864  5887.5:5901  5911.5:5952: 0.339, 5.68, 5.73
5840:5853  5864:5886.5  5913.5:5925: 0.088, 5.69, 5.55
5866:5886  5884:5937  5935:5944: 0.082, 5.19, 5.76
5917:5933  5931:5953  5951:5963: -0.027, 5.74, 5.57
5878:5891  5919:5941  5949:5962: -0.106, 4.64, 5.58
